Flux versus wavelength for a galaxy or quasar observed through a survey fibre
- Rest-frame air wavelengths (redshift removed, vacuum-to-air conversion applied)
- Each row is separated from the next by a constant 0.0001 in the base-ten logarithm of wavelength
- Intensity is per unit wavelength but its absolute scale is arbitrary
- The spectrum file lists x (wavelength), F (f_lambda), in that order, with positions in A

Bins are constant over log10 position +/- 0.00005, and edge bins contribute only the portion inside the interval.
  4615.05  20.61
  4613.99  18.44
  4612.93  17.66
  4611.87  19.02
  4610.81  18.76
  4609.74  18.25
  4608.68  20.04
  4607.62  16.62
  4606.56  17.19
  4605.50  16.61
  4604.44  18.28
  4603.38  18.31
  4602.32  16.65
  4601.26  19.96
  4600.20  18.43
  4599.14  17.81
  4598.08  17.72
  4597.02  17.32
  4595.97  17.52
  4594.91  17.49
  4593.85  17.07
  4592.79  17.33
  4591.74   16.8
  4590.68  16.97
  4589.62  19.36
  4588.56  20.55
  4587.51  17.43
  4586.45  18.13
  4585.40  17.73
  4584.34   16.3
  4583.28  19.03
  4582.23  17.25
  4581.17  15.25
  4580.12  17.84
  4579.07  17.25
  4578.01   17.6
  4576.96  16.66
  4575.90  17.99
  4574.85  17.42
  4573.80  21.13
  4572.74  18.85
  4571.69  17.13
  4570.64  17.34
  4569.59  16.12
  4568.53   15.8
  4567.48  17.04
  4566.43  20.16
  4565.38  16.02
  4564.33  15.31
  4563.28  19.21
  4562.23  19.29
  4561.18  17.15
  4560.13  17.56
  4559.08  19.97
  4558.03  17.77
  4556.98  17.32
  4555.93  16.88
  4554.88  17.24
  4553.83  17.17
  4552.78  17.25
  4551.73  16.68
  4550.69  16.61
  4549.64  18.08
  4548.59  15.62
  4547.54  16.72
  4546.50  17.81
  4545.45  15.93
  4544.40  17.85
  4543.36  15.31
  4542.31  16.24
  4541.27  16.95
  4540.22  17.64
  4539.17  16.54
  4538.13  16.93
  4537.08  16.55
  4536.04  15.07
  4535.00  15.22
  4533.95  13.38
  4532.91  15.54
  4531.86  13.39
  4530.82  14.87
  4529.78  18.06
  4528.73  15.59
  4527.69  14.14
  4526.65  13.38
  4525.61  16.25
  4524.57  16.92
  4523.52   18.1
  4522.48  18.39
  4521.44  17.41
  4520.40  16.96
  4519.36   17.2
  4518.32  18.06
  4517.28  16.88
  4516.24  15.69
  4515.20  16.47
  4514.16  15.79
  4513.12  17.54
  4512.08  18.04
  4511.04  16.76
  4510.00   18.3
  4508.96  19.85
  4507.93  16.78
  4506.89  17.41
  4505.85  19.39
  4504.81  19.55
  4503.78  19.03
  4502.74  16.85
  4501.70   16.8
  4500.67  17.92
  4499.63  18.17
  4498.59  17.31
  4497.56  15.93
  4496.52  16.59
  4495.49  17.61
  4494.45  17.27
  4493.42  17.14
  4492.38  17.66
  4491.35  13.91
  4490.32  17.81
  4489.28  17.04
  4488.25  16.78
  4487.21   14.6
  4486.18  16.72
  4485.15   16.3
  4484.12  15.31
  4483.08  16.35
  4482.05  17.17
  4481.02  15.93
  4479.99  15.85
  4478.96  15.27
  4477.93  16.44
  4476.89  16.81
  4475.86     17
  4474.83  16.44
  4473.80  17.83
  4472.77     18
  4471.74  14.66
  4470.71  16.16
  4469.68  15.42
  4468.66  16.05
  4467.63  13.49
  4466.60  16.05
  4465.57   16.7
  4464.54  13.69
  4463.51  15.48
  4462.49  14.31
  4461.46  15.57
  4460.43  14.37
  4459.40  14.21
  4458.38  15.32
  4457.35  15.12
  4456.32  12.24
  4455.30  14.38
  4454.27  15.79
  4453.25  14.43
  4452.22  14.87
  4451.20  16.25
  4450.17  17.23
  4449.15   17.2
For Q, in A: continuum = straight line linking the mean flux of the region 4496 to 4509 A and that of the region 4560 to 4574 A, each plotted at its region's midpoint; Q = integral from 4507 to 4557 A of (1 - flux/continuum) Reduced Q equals 3.09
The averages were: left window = 17.7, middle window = 16.6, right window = 17.6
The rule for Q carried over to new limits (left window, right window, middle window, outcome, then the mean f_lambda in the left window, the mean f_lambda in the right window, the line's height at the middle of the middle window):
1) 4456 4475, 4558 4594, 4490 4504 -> -0.94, 15.3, 17.7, 16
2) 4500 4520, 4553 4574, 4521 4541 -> 1.87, 17.6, 17.7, 17.6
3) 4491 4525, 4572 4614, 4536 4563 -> 0.77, 17.4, 17.9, 17.6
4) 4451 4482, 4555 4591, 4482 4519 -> -2.11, 15.5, 17.7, 16.2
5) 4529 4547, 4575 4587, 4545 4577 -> -1.37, 16.1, 17.4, 16.8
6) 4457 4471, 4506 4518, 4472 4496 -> -0.79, 15.1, 17.3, 16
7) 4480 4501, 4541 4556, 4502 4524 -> -1.21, 16.6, 16.8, 16.7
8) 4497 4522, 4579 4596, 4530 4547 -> 1.51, 17.5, 17.6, 17.5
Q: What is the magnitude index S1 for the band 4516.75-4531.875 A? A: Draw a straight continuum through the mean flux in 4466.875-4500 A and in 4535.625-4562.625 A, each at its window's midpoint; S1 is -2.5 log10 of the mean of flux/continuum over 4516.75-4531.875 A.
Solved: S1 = 0.02 mag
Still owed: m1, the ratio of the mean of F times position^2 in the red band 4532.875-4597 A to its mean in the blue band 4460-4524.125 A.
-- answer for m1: 1.07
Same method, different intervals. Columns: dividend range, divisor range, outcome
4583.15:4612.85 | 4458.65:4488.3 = 1.20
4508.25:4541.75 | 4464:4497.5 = 1.04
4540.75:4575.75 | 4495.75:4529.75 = 1.03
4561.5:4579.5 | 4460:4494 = 1.15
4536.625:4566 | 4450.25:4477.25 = 1.15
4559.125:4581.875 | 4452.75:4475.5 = 1.21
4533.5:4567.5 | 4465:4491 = 1.08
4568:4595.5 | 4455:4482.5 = 1.19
